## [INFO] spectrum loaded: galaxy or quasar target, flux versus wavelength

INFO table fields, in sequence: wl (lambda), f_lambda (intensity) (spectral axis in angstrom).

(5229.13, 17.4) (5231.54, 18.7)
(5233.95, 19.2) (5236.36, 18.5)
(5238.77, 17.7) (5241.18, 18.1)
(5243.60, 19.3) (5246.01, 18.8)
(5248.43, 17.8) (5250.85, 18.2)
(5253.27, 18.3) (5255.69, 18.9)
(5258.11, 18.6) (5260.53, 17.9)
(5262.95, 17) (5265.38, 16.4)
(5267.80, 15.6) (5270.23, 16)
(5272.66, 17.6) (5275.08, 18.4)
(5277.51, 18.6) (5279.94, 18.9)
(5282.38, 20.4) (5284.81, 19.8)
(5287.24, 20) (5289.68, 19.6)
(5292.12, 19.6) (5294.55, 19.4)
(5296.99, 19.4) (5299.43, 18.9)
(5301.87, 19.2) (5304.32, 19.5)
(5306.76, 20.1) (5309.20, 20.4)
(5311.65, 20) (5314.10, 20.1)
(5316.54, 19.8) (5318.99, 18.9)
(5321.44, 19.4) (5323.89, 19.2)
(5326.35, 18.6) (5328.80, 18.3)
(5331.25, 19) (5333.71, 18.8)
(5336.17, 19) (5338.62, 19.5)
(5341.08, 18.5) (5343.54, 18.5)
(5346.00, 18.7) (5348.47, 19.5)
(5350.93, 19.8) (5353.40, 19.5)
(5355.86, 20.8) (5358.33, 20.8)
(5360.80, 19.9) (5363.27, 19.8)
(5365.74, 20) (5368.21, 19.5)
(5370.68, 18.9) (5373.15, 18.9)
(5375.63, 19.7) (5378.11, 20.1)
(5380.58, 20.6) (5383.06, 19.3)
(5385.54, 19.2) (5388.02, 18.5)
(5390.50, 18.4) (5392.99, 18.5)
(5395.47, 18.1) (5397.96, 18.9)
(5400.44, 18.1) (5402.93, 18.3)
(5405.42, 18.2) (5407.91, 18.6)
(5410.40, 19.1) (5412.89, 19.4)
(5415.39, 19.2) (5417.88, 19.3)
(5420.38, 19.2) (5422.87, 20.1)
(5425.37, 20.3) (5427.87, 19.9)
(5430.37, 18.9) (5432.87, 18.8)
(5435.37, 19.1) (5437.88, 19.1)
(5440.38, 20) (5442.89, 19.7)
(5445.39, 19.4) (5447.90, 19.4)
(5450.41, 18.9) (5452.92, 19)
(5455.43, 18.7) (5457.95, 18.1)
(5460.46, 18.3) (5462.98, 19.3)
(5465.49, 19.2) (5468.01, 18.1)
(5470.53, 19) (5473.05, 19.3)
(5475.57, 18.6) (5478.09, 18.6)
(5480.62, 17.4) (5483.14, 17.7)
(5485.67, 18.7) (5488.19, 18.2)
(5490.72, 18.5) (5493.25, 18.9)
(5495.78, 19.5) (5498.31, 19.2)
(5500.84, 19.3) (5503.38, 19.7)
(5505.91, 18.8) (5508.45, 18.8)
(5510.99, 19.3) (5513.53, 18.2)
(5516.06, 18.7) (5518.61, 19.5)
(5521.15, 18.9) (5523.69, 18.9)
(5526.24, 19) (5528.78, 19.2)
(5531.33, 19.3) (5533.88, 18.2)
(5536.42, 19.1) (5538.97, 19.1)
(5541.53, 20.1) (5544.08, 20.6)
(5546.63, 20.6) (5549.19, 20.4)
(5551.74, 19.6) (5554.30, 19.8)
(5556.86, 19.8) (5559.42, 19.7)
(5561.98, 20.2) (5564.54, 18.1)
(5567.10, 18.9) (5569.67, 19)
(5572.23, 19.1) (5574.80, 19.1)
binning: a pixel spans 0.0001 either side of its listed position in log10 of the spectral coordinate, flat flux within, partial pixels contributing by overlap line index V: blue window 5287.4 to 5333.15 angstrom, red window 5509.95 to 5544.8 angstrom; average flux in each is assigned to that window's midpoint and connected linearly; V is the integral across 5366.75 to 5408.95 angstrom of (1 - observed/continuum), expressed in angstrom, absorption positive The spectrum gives 0.8 angstrom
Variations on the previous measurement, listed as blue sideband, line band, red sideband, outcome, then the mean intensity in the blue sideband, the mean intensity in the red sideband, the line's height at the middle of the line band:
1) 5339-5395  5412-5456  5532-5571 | 0.2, 19.4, 19.5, 19.5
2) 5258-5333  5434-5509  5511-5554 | 1.3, 18.9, 19.3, 19.2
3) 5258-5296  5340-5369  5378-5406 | -1.5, 18.4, 18.8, 18.7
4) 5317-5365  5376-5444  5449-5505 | -0.5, 19.3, 18.7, 19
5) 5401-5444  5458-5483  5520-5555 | 1.0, 19.2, 19.5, 19.3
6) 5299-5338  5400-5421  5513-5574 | 0.5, 19.3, 19.3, 19.3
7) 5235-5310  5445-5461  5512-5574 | 0.2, 18.6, 19.3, 19.1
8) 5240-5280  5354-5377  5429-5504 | -1.8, 17.9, 18.9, 18.4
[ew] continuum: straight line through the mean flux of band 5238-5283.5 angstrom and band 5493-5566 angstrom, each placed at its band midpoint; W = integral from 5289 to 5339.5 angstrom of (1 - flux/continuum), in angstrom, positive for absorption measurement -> -2.98 angstrom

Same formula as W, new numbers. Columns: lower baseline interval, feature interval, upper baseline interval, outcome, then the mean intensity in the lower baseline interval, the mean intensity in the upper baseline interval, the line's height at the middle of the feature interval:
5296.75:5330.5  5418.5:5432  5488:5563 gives -0.2 angstrom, 19.4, 19.3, 19.4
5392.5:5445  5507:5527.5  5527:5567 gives 0.6 angstrom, 19.1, 19.6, 19.5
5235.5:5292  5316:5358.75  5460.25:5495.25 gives -1.9 angstrom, 18.3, 18.6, 18.4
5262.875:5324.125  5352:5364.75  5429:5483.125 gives -0.8 angstrom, 19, 18.9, 18.9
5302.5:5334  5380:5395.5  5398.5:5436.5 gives 0.2 angstrom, 19.4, 19.1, 19.2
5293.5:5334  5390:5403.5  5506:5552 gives 0.7 angstrom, 19.4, 19.3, 19.3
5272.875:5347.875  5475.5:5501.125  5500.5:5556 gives 1.0 angstrom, 19.3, 19.3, 19.3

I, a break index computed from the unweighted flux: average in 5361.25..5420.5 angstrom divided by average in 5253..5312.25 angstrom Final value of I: 1.0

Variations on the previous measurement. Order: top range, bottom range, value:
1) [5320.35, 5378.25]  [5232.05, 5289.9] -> 1.06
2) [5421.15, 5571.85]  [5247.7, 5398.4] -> 1.01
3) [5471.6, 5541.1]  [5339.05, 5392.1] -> 0.97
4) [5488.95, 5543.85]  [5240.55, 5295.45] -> 1.04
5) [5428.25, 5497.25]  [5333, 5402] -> 0.98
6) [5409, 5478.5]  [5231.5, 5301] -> 1.04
